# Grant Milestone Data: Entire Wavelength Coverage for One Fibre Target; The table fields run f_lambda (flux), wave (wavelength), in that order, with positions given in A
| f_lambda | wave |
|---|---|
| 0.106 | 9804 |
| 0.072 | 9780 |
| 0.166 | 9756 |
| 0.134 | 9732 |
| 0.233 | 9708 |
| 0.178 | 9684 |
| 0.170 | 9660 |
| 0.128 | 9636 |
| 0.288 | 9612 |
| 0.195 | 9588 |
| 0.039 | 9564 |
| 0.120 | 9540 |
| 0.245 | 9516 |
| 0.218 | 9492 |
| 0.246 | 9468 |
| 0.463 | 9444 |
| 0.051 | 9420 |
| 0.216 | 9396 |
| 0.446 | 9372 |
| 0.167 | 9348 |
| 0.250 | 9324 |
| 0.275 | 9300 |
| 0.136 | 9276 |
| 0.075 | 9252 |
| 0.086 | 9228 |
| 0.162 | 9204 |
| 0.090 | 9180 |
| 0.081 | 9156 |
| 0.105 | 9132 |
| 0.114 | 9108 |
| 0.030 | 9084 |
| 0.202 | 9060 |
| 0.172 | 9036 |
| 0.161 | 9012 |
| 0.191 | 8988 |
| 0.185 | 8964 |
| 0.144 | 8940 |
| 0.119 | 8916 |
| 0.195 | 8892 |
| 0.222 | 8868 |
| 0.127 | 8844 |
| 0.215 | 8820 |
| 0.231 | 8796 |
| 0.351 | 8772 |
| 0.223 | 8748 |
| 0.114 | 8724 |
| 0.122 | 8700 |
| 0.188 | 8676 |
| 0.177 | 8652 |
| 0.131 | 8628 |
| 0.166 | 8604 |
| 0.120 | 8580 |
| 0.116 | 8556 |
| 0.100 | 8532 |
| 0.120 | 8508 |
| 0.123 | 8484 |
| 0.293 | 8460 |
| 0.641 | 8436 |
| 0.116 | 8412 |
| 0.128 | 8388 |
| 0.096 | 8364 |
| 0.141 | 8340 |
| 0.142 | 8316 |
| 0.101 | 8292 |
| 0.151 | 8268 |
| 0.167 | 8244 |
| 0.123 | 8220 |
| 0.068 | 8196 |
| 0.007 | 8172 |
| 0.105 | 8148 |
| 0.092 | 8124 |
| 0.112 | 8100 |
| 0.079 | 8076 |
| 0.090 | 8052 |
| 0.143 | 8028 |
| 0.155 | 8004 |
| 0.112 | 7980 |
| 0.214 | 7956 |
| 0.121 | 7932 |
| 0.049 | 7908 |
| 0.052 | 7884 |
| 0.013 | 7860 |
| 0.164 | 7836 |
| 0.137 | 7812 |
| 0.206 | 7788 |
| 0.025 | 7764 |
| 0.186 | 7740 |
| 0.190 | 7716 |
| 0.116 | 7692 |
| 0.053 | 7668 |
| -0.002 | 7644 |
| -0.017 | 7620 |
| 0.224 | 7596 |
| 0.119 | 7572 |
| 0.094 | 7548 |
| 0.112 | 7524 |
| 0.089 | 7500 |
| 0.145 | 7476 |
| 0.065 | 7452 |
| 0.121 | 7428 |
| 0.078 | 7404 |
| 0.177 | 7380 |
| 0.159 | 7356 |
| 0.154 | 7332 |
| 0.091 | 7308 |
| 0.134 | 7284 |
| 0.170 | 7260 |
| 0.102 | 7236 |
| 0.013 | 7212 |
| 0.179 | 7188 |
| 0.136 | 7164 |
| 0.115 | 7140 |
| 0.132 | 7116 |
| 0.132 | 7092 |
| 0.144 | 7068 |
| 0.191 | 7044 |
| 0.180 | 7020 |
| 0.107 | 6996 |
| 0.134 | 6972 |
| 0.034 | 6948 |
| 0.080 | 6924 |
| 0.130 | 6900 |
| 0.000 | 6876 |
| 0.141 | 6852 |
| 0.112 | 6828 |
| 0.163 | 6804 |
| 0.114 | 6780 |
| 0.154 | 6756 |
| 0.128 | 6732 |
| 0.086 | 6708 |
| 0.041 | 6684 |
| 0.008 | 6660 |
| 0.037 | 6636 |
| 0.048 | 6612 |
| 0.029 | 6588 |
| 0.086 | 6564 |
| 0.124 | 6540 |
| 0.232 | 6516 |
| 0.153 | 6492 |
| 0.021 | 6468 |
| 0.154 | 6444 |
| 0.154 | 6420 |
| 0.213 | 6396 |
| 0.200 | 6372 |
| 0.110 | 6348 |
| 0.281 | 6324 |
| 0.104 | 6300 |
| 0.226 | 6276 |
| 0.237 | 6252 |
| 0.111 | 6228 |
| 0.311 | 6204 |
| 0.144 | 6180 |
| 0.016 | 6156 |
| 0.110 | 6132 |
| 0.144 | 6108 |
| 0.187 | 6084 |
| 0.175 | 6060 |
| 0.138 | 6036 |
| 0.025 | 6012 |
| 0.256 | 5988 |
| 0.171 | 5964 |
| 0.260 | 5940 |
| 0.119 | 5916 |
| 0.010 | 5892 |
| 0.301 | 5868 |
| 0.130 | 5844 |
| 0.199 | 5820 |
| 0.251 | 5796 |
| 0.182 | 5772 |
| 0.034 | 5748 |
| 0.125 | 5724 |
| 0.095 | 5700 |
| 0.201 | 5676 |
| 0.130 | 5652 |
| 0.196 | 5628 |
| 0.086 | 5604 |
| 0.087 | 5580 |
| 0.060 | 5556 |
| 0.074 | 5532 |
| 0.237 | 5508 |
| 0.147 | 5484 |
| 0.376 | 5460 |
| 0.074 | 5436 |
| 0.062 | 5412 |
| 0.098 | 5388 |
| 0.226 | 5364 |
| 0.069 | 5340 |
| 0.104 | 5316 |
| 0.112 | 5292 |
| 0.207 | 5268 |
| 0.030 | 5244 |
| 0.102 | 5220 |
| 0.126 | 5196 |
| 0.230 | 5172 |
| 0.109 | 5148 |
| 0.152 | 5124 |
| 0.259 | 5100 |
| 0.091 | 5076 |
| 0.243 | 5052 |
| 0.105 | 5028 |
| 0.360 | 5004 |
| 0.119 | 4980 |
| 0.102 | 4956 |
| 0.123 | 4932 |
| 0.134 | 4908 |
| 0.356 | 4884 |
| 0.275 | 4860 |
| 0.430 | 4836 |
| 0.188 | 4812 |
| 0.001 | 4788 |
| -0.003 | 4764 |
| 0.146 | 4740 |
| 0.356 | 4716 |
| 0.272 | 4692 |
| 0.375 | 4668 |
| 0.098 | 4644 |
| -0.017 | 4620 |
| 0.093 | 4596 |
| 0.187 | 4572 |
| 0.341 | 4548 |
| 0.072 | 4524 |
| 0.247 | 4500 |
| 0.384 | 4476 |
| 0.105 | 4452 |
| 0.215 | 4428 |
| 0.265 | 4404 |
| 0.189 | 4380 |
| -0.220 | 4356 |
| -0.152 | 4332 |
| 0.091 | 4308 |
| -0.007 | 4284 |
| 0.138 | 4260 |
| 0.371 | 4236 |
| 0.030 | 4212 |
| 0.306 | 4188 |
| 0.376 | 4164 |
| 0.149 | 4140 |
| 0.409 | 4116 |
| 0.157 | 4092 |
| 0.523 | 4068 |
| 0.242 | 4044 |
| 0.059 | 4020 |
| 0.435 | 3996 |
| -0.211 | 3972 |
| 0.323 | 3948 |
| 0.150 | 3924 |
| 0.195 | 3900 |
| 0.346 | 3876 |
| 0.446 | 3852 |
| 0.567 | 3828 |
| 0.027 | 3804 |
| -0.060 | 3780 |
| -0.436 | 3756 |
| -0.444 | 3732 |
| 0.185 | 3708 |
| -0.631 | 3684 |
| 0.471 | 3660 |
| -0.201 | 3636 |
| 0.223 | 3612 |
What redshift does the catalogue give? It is 1.27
